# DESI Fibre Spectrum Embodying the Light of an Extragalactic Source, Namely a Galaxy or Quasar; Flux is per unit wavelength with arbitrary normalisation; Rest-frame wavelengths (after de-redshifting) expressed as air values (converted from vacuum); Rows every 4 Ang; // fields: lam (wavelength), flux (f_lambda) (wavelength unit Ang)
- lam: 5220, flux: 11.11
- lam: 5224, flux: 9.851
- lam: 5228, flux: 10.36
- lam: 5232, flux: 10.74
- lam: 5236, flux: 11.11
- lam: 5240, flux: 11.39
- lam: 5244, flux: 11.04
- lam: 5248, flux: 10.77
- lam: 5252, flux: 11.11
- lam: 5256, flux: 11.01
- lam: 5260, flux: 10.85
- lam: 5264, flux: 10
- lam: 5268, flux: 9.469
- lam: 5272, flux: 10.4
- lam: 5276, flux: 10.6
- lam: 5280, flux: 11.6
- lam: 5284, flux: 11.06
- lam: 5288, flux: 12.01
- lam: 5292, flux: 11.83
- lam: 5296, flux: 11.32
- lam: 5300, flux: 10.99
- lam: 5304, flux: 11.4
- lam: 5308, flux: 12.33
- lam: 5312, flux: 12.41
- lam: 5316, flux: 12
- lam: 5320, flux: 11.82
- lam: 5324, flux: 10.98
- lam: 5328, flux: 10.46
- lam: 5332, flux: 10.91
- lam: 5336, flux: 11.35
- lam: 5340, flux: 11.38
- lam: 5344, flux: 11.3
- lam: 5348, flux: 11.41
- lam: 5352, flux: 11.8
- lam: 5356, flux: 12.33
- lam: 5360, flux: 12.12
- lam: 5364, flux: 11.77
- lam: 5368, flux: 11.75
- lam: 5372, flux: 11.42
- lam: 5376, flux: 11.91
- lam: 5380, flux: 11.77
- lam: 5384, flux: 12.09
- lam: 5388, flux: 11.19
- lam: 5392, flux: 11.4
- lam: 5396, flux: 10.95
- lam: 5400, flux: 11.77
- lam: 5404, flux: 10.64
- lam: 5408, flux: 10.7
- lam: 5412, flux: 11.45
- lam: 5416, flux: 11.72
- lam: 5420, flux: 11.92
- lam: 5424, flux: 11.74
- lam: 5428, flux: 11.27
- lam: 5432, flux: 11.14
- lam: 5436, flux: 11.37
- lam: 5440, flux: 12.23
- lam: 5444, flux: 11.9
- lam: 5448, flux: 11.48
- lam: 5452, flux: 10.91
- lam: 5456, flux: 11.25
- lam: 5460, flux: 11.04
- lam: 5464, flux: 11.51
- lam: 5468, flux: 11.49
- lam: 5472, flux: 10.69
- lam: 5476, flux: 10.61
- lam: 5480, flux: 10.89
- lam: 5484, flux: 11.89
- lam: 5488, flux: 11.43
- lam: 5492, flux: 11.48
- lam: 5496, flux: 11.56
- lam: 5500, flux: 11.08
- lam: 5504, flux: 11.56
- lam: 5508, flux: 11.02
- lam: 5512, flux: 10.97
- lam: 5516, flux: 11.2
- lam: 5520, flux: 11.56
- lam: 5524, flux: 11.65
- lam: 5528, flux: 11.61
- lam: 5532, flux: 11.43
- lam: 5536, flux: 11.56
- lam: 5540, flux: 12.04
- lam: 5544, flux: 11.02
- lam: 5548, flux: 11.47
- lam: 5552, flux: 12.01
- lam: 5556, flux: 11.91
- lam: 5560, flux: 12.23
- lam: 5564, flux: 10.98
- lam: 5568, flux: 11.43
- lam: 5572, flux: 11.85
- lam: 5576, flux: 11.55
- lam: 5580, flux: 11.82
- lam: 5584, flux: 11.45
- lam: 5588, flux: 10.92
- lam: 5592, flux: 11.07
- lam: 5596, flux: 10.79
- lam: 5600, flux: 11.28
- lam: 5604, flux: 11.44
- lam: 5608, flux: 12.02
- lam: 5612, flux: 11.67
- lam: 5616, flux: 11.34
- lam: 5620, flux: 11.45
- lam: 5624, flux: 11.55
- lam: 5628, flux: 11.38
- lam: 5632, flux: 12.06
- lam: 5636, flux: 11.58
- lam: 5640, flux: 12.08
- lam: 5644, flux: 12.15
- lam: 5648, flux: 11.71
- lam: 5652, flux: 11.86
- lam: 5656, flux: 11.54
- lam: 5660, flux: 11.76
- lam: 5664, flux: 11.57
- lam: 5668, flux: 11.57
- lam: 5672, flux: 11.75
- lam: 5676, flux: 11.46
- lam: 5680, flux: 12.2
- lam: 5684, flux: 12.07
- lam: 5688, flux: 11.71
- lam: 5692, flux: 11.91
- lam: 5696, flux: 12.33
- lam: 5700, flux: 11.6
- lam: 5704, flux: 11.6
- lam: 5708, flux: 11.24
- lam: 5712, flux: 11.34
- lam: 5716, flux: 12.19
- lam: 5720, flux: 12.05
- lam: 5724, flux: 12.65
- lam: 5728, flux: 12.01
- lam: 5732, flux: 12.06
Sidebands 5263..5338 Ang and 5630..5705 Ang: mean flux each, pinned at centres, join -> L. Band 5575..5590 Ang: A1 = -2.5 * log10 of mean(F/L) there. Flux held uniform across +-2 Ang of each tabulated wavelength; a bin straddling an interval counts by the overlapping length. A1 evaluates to 0.024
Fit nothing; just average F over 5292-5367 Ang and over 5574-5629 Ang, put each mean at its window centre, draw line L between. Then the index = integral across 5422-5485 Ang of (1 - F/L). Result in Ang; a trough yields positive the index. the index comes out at 0.92 Ang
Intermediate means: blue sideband 11.6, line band 11.3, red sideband 11.4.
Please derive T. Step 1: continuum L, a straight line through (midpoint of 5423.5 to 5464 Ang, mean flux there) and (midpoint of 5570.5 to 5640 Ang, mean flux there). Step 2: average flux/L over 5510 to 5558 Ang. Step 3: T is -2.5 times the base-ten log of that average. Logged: -0.01 mag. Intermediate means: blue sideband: 11.4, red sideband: 11.5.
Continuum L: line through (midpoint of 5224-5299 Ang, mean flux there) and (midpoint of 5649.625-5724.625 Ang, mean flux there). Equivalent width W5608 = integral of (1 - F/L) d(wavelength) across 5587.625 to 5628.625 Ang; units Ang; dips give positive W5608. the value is 0.9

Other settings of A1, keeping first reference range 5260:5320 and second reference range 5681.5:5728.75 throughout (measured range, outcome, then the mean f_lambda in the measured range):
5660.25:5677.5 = 0.021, 11.6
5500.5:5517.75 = 0.039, 11.2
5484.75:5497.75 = 0.003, 11.5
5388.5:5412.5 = 0.027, 11.1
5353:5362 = -0.076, 12.2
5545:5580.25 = 0.000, 11.7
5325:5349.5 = 0.019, 11.1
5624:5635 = 0.009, 11.7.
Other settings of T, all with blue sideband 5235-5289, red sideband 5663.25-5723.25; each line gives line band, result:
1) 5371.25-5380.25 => -0.059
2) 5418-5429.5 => -0.042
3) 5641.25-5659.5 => -0.011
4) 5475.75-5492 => 0.004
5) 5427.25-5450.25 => -0.031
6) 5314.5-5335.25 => -0.022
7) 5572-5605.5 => 0.023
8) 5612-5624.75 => 0.015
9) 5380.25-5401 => -0.034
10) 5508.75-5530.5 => 0.004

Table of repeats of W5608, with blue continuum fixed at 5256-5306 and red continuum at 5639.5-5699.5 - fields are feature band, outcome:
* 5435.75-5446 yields -0.5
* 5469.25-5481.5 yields 0.7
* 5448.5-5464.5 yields 0.3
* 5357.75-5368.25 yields -0.7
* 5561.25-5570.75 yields 0.2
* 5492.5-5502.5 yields 0.1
